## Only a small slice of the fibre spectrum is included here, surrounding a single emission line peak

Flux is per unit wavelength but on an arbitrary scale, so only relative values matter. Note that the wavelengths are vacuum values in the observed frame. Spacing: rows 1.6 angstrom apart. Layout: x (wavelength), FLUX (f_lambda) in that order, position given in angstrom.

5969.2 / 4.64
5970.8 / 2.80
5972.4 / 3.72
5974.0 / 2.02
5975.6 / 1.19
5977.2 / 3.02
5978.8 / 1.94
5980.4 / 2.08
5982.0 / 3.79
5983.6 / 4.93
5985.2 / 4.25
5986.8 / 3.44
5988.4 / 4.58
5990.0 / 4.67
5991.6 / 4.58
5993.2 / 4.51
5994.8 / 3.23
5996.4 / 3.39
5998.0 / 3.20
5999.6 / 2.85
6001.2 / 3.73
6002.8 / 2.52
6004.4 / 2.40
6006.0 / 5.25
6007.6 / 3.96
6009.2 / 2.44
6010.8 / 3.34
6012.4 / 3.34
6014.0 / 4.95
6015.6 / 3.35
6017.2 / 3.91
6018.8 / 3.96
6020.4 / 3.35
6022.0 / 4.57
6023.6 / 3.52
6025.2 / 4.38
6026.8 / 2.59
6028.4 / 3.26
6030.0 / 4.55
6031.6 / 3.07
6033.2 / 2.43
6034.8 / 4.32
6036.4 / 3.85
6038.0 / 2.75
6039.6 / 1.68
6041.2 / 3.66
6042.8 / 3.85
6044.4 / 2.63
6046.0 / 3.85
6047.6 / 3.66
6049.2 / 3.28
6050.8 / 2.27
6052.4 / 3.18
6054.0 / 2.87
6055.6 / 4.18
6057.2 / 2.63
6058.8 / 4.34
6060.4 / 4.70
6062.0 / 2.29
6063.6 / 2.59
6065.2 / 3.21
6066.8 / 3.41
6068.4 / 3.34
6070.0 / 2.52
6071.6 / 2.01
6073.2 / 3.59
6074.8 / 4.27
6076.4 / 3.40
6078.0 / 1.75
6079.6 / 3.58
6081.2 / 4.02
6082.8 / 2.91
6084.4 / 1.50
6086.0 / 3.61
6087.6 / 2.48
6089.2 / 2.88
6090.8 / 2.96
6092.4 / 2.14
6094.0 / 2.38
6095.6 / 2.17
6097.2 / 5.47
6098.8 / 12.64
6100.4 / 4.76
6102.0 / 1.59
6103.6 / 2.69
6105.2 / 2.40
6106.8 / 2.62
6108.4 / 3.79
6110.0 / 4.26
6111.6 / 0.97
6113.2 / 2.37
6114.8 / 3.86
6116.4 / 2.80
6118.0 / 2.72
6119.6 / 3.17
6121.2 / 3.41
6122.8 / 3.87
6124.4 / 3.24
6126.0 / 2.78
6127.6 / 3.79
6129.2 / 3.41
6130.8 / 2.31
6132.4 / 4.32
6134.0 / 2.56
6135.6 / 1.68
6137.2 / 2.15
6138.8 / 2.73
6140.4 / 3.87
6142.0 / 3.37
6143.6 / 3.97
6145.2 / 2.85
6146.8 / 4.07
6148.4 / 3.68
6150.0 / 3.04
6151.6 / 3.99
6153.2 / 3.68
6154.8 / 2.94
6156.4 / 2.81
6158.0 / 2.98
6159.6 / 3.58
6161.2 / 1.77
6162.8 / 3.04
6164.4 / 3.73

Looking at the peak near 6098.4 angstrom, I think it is H-beta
